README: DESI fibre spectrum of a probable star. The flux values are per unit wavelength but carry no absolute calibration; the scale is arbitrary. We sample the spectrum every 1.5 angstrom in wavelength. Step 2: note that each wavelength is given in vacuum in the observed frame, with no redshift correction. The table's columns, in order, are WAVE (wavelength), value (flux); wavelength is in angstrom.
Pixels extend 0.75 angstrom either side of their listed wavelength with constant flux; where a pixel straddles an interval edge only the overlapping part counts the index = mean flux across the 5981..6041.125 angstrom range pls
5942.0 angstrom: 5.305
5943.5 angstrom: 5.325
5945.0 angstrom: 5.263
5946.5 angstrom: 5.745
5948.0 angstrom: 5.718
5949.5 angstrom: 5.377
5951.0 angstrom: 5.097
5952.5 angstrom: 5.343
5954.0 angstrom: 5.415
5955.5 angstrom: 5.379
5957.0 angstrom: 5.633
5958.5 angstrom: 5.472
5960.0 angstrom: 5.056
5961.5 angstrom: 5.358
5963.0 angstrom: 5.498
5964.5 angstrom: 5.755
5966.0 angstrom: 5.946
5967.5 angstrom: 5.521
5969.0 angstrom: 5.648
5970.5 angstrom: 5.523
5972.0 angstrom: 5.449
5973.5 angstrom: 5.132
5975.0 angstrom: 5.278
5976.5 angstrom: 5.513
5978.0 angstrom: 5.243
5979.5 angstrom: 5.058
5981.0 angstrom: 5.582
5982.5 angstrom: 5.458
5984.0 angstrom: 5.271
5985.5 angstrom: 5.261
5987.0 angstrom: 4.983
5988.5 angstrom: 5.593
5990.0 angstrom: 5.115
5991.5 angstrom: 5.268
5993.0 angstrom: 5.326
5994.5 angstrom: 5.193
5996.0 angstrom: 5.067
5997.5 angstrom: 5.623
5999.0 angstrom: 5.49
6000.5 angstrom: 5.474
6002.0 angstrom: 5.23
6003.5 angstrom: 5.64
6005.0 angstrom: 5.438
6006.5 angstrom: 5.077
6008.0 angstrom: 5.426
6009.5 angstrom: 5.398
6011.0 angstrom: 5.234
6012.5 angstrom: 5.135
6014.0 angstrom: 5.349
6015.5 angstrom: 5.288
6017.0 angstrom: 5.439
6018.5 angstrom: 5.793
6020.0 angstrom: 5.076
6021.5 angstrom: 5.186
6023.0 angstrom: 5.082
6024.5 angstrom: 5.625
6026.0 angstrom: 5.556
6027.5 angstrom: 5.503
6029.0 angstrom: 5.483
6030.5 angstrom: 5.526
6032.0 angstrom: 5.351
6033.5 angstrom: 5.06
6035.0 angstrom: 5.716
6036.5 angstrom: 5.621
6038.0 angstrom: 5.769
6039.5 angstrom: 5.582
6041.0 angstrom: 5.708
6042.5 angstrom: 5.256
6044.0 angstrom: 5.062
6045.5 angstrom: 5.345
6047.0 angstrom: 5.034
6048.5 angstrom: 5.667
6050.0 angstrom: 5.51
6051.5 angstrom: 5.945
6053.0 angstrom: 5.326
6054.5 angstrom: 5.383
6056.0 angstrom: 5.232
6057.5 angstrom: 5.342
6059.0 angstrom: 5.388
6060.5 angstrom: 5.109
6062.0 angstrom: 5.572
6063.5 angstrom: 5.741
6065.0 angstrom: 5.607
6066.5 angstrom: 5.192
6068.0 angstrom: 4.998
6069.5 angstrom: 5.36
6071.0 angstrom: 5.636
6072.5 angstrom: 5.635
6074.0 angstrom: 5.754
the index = 5.38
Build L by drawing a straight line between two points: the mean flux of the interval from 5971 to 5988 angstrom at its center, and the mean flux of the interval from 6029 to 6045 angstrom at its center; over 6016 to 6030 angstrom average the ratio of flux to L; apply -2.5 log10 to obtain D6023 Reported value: 0.002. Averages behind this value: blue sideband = 5.3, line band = 5.42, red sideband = 5.46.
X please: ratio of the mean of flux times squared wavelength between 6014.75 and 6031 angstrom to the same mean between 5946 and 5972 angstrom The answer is 1.0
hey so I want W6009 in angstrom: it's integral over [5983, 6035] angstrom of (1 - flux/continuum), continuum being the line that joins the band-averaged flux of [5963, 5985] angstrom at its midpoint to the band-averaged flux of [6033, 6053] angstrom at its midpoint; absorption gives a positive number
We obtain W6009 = 1.17 angstrom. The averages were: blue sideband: 5.45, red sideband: 5.48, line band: 5.35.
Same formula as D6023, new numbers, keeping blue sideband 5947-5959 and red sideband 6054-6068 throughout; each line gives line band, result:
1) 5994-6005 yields 0.00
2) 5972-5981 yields 0.03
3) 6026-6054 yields -0.02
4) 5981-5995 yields 0.03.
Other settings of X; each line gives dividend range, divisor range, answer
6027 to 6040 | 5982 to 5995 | 1.06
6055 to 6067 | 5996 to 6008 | 1.02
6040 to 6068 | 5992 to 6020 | 1.02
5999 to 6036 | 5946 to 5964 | 1.01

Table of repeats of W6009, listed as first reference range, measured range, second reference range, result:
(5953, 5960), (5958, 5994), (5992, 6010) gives 0.1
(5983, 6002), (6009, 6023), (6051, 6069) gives 0.1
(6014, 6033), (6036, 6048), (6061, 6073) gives 0.0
